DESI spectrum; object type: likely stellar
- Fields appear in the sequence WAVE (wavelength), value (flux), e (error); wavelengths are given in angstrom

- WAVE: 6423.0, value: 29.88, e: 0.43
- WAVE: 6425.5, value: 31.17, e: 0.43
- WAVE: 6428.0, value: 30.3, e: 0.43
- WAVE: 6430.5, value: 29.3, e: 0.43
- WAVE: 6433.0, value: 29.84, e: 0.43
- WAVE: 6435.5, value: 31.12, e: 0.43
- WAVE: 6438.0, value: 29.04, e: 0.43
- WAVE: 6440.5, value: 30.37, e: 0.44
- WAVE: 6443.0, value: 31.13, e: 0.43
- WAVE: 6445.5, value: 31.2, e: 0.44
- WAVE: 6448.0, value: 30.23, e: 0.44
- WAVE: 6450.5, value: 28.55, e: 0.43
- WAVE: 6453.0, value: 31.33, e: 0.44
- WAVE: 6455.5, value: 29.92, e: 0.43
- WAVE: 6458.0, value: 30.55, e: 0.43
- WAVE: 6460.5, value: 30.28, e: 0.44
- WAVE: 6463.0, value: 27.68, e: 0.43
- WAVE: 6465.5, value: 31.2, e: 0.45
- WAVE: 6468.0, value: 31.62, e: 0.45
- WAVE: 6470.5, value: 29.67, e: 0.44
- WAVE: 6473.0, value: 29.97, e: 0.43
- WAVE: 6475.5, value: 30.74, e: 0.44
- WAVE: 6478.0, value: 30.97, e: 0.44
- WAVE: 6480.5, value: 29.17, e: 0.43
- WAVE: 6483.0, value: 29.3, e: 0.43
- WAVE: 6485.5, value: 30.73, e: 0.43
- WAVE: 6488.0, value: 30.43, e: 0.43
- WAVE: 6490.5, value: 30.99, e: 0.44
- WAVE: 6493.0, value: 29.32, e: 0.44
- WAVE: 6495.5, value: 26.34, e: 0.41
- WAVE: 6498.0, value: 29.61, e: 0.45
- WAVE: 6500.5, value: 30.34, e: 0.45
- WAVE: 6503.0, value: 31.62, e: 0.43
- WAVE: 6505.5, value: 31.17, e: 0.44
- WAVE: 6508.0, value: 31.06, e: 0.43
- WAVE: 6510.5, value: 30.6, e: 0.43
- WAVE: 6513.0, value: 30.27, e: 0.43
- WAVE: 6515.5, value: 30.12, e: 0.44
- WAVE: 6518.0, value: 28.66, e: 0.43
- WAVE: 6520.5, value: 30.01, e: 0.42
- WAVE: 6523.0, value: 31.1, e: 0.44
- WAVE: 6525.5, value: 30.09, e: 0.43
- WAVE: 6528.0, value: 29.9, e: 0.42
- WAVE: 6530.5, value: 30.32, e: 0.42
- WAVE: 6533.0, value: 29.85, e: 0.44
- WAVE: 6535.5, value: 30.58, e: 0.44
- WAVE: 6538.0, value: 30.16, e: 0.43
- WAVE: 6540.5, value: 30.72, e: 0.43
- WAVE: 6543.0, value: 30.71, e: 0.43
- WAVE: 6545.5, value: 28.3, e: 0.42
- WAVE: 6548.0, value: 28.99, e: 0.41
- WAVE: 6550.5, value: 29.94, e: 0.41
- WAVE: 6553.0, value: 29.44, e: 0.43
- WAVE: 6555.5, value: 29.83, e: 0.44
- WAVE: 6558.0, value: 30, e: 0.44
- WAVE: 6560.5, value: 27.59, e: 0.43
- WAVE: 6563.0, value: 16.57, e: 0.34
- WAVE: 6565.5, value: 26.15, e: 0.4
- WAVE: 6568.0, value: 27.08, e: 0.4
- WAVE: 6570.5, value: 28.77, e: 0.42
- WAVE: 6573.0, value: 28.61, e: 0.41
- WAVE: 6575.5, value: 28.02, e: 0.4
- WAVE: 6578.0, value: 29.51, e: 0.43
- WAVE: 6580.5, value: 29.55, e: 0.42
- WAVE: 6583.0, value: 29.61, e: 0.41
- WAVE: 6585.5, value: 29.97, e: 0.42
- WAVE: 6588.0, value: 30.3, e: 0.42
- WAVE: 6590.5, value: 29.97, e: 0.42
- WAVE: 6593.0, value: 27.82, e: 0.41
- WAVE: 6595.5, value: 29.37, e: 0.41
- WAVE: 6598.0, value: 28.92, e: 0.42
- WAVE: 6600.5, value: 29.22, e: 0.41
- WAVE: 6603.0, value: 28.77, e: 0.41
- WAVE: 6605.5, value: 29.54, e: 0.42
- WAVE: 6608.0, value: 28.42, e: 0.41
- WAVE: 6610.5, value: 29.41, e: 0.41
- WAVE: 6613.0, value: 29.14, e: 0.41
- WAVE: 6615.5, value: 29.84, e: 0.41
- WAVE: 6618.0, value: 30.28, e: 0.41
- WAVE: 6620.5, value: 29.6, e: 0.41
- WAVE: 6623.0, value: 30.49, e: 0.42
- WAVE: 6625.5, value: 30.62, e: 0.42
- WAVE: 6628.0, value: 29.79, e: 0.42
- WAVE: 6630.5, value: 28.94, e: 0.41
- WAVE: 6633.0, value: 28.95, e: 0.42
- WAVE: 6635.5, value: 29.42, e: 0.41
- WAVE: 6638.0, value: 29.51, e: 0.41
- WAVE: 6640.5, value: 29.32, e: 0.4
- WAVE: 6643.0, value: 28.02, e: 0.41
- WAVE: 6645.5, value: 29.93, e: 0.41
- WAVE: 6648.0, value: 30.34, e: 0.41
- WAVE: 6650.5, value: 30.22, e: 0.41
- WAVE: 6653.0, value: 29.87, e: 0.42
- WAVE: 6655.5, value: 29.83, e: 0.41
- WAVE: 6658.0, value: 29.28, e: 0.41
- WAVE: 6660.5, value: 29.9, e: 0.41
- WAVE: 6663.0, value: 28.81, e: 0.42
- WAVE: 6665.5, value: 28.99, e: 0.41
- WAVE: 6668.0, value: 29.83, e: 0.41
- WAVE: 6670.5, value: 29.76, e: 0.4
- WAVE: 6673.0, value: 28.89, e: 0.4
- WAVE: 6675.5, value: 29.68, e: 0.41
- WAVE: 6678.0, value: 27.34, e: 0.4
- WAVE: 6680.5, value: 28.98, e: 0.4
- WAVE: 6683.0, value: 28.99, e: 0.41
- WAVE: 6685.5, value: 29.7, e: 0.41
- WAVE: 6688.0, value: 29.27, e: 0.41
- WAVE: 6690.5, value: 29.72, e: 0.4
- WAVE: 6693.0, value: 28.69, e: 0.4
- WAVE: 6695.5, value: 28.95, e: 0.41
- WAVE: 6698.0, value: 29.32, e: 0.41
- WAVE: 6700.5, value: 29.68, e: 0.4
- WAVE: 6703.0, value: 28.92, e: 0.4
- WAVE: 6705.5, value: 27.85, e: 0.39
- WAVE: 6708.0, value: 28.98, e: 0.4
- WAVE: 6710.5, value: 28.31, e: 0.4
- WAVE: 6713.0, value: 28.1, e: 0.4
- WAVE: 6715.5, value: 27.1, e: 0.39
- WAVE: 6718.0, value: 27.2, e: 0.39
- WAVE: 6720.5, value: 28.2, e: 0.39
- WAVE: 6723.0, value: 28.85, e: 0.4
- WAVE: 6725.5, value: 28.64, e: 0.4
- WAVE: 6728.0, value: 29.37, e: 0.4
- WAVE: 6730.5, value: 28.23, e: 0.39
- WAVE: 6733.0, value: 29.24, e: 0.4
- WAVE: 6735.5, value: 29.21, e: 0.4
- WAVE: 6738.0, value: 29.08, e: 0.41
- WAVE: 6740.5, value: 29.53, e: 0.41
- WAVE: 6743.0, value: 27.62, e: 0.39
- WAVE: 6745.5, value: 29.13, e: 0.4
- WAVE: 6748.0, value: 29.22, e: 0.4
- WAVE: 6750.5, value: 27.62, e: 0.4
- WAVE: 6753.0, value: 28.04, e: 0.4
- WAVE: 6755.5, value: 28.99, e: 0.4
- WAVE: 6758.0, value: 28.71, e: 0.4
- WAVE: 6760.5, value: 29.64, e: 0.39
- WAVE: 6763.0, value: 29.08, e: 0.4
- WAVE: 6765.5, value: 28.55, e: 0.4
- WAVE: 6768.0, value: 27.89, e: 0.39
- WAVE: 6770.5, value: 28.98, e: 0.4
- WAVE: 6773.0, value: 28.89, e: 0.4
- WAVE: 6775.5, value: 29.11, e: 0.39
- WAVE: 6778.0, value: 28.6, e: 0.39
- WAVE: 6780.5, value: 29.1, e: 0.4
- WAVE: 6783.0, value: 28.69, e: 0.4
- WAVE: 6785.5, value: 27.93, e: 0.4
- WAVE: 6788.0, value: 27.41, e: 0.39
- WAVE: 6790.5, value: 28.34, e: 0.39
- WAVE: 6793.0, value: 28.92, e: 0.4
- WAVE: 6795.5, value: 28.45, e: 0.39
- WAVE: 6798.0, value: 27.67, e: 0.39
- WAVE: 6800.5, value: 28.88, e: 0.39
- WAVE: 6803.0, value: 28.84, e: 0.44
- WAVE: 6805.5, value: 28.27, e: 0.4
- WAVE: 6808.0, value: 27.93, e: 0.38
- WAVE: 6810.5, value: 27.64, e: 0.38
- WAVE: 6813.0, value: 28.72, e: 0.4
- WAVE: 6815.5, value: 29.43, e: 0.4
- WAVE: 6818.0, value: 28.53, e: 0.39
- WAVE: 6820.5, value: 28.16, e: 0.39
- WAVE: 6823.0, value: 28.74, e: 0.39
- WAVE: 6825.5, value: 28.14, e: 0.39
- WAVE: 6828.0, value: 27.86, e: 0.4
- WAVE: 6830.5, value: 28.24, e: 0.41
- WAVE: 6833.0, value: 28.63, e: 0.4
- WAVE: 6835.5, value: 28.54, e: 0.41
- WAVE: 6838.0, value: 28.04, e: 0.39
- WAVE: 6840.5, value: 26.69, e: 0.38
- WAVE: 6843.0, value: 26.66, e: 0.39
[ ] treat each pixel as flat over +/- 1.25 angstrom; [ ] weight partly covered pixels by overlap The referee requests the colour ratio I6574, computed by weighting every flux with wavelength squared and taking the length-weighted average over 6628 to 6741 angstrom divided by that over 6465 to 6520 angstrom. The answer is 1.02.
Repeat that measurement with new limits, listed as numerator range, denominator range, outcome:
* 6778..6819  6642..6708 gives 1.01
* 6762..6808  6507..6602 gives 1.05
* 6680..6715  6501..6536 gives 1.01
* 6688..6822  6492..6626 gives 1.04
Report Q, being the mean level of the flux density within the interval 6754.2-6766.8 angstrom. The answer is 29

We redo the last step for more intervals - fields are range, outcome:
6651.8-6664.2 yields 29.5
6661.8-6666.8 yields 28.9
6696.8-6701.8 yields 29.5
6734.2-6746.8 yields 28.9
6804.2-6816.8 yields 28.4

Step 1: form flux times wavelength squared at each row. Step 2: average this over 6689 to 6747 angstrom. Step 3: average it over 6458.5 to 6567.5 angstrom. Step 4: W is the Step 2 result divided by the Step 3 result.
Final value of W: 1.03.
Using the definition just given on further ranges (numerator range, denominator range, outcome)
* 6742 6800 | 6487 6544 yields 1.02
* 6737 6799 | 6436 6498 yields 1.04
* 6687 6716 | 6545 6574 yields 1.09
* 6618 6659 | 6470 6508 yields 1.03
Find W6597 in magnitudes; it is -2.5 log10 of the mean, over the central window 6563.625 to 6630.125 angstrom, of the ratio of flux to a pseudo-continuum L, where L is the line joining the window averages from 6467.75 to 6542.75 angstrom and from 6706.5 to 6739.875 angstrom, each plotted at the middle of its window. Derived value 0.015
